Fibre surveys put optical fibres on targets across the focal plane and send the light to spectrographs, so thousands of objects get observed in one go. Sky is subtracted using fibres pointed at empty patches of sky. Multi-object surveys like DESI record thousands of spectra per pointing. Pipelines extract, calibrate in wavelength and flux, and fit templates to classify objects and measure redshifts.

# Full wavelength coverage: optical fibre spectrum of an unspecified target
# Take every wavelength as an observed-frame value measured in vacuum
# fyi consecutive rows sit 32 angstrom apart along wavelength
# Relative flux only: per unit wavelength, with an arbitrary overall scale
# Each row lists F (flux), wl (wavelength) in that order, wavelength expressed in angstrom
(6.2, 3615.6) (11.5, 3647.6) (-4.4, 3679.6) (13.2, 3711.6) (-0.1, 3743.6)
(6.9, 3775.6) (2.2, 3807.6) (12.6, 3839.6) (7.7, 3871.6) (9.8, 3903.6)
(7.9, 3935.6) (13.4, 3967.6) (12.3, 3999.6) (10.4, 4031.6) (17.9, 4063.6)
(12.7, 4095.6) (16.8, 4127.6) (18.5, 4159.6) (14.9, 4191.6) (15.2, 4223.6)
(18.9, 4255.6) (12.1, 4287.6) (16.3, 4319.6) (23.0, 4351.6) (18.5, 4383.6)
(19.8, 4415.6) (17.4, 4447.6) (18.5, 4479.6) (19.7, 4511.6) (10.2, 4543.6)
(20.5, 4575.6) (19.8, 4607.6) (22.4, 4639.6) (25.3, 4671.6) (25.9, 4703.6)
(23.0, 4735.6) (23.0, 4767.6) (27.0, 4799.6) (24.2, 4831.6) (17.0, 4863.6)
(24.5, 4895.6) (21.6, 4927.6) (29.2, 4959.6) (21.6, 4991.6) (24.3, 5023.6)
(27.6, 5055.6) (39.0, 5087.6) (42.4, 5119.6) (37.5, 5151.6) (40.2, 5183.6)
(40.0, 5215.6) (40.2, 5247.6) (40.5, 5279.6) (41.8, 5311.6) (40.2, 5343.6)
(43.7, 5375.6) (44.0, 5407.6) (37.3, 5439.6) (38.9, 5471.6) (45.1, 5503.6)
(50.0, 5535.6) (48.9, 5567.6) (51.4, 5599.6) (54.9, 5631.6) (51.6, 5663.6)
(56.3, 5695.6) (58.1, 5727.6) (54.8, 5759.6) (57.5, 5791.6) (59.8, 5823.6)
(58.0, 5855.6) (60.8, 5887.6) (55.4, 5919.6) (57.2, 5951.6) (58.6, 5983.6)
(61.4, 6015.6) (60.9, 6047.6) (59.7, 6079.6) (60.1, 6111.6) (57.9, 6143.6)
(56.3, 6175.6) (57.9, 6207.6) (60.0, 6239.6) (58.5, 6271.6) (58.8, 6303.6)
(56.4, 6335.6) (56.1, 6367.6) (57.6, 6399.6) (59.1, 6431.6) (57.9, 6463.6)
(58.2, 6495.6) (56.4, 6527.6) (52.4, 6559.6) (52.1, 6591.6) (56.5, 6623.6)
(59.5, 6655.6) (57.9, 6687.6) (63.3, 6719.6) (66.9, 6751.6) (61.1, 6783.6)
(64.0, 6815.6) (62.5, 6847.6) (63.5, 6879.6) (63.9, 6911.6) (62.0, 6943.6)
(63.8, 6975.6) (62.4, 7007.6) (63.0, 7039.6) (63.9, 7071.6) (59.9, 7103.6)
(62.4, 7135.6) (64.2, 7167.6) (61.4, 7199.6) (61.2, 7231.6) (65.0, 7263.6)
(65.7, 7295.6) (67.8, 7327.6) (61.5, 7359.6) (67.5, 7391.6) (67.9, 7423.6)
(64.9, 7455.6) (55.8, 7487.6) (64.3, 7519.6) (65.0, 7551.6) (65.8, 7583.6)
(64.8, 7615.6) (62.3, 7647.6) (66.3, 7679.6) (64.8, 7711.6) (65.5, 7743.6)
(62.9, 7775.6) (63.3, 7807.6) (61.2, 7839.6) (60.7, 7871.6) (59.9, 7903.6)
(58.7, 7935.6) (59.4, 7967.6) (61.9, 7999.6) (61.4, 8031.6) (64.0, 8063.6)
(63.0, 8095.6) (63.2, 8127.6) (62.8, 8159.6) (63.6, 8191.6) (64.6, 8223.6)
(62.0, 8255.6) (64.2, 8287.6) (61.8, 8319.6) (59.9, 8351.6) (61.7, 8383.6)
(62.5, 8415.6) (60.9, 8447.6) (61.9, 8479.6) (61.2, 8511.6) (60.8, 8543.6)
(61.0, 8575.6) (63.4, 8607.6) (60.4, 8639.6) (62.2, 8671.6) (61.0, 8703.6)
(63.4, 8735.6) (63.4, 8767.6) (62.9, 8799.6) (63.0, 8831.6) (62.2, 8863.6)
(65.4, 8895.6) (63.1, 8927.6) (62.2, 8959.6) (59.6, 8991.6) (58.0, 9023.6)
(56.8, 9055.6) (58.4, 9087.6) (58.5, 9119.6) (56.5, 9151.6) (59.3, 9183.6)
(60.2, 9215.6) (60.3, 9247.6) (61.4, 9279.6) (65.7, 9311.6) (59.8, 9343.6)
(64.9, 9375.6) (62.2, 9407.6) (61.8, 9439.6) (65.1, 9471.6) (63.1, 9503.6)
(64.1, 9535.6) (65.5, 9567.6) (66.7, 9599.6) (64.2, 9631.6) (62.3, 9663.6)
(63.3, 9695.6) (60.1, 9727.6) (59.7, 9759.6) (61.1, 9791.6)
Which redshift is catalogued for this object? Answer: 0.27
